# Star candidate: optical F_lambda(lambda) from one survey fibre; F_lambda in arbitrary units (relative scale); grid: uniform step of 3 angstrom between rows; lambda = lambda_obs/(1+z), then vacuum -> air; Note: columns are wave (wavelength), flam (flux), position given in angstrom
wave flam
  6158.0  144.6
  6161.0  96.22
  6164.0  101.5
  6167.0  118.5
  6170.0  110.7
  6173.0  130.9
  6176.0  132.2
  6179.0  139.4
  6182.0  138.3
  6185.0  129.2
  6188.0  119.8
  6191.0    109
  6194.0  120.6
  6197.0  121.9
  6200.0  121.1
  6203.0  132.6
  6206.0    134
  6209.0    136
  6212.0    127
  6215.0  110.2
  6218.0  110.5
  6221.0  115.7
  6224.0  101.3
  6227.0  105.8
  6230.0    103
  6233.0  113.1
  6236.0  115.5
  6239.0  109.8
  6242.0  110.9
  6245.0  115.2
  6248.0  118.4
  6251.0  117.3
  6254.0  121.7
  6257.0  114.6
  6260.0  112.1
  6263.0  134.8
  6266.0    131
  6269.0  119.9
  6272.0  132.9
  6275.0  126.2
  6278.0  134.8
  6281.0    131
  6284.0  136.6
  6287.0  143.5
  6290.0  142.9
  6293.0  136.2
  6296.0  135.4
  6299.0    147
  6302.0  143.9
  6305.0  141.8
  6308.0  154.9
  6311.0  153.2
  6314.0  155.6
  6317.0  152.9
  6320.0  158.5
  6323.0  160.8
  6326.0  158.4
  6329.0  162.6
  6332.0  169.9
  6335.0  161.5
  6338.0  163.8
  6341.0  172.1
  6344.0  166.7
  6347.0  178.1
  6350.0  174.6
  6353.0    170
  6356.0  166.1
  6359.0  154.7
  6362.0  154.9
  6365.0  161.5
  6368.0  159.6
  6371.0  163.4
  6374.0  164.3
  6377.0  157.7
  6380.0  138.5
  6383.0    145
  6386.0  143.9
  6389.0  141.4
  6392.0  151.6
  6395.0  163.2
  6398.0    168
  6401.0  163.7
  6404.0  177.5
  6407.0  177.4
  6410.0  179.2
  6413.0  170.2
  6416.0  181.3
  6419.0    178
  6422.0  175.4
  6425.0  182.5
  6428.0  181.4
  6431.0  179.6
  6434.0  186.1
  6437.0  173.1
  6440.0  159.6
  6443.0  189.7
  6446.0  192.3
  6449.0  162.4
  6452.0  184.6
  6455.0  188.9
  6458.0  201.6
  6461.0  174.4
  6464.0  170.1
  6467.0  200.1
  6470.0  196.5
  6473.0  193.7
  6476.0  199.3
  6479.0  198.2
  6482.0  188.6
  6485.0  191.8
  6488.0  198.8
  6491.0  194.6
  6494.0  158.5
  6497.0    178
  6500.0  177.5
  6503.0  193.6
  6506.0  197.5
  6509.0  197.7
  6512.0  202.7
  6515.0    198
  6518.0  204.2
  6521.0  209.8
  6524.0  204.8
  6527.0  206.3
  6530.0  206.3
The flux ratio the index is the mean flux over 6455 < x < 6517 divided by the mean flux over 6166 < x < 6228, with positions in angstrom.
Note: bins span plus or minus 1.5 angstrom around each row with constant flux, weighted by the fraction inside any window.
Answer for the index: 1.6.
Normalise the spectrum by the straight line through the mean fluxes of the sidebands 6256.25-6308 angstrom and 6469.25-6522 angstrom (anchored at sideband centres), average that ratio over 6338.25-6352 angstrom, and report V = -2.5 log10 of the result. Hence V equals -0.14 mag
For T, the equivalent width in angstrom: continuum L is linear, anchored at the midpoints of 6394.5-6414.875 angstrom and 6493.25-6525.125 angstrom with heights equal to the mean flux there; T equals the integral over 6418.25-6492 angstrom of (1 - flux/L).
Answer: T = -1.3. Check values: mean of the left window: 172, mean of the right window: 194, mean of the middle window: 186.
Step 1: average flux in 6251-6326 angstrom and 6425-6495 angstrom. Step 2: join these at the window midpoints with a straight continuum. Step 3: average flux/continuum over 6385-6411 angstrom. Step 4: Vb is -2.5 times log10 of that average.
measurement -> 0.037 mag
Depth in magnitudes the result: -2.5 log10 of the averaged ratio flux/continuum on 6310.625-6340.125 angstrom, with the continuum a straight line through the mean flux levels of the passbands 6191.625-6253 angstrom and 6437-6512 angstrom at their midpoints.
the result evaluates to -0.10 mag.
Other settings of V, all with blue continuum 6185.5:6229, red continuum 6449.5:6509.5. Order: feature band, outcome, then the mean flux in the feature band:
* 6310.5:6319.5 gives -0.06 mag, 154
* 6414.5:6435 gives -0.04 mag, 180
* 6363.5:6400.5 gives 0.06 mag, 155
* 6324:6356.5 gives -0.10 mag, 168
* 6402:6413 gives -0.04 mag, 176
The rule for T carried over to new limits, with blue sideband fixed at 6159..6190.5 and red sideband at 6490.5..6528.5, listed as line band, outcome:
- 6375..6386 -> 1.2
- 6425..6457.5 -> -0.2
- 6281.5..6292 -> 0.4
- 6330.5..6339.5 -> -0.5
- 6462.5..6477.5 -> -0.5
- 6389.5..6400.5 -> 0.6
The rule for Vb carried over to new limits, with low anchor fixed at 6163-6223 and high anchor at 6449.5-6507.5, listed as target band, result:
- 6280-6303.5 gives 0.04 mag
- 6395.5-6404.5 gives 0.01 mag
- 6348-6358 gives -0.07 mag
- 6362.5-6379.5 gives 0.03 mag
